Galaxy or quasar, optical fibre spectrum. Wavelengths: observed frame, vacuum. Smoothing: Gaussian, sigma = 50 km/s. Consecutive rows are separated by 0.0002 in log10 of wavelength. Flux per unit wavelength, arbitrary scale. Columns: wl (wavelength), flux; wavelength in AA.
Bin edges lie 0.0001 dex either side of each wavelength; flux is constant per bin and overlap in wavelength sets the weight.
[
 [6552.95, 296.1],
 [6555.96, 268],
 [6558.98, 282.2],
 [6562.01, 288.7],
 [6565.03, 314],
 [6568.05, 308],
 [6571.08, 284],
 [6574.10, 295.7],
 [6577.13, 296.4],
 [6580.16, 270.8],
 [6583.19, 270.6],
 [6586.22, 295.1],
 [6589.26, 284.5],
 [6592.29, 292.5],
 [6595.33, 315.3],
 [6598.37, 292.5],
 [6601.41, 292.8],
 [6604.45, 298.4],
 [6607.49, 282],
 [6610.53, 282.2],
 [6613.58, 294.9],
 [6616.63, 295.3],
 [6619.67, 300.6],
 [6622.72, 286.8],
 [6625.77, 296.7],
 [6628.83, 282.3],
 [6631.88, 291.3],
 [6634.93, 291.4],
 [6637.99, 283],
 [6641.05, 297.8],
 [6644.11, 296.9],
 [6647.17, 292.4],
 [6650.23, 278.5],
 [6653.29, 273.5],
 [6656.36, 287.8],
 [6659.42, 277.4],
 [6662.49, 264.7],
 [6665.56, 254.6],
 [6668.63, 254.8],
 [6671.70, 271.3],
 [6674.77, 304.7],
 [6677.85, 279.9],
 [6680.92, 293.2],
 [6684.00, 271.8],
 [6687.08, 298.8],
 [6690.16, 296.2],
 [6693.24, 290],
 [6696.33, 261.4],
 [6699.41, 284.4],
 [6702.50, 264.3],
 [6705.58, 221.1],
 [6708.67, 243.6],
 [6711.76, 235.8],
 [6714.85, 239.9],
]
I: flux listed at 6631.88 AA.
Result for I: 291.3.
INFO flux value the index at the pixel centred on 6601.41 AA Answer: 292.8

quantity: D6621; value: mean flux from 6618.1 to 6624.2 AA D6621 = 294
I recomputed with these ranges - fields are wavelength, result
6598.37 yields 292.5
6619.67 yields 300.6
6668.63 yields 254.8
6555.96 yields 268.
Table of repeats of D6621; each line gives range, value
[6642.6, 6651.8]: 289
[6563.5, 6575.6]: 301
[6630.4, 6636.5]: 291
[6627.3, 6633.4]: 287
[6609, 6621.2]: 293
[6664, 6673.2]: 260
